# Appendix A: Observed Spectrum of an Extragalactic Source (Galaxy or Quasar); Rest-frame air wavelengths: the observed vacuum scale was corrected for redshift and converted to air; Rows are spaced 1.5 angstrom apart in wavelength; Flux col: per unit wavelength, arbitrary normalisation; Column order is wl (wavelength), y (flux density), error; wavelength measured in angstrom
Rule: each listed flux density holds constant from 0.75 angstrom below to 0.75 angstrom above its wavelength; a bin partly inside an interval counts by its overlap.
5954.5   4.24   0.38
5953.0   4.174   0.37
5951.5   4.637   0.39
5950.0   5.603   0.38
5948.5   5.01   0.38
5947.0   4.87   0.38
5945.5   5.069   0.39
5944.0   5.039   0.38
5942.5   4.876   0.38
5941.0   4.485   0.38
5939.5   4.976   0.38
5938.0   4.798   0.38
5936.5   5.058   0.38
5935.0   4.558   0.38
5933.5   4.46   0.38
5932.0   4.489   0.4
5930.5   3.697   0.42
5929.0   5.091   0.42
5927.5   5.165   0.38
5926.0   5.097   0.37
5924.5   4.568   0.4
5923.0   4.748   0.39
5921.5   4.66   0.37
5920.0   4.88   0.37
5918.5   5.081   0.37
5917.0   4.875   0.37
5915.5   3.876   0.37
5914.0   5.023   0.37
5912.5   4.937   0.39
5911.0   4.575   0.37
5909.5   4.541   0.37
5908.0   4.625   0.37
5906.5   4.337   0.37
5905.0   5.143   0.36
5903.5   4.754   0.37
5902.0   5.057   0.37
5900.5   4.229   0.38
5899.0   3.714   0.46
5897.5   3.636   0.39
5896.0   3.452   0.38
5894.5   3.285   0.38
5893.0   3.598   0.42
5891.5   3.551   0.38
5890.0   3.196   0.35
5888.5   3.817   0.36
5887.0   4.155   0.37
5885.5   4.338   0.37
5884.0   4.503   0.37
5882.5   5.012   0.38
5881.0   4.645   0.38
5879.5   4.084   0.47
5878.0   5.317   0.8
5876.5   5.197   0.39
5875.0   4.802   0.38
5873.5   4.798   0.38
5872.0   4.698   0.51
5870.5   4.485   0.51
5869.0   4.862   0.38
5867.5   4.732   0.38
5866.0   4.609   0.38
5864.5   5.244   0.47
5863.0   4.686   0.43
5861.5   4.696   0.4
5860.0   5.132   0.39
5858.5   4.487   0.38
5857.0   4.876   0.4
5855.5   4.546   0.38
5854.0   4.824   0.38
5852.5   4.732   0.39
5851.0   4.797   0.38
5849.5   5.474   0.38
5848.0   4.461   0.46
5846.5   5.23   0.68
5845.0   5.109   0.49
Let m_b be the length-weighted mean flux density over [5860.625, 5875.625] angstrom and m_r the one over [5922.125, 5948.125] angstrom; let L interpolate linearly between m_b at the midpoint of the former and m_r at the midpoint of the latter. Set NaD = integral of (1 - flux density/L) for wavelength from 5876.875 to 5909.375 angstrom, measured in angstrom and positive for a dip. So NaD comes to 3.7 angstrom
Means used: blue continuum 4.76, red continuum 4.77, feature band 4.23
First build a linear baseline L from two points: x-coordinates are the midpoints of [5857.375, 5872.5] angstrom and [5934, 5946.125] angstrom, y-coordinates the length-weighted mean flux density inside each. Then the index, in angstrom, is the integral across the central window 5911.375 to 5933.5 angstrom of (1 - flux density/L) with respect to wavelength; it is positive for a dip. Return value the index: 0.5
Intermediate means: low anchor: 4.77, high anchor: 4.85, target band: 4.72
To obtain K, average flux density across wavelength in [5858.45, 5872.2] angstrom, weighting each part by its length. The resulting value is 4.78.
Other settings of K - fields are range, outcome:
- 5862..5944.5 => 4.55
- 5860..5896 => 4.44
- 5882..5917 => 4.24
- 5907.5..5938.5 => 4.7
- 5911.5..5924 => 4.75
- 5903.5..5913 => 4.69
